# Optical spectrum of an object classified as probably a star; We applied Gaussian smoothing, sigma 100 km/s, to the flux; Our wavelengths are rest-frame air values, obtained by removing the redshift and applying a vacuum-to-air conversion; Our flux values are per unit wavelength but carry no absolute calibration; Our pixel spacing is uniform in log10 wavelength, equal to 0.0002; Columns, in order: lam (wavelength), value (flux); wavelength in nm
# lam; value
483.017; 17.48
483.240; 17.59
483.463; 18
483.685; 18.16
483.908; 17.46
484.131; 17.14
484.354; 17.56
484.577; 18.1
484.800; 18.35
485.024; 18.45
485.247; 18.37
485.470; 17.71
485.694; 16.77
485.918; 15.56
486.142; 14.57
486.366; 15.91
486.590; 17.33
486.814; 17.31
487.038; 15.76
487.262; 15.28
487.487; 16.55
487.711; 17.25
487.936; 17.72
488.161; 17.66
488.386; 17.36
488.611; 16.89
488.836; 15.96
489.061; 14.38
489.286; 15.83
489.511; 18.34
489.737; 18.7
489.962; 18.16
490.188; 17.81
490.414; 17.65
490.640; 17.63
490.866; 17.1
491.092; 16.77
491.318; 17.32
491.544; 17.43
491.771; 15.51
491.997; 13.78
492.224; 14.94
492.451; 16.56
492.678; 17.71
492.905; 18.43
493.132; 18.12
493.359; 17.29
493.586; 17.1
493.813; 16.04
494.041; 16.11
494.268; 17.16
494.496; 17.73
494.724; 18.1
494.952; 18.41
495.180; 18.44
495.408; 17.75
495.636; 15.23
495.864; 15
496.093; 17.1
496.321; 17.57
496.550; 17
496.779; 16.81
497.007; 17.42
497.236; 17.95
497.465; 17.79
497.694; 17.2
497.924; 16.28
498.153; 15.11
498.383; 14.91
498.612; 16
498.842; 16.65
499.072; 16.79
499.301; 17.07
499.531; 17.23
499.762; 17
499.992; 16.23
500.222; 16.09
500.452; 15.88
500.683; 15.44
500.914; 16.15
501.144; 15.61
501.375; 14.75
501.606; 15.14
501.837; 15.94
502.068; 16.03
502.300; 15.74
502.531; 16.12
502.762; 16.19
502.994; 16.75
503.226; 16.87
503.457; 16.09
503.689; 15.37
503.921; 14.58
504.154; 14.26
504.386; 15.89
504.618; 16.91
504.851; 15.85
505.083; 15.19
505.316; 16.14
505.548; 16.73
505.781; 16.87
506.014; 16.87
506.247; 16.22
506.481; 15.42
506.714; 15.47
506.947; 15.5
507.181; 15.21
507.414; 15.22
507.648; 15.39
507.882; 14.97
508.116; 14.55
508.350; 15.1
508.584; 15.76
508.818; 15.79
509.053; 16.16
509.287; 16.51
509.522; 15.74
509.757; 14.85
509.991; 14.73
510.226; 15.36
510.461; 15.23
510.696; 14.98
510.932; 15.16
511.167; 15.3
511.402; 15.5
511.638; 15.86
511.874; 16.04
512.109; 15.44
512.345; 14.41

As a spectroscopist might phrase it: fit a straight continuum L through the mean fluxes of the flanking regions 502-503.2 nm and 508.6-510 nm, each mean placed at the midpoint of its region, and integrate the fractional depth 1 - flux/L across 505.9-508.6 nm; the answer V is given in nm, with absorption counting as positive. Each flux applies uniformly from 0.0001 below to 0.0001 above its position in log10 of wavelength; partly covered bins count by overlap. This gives 0.07 nm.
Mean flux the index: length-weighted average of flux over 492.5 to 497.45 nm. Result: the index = 17.3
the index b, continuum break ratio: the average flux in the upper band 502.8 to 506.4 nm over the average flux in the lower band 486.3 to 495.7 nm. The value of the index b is 0.9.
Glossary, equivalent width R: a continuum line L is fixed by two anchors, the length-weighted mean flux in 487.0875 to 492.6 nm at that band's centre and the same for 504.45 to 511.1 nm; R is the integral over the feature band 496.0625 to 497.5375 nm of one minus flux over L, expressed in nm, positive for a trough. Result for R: -0.10 nm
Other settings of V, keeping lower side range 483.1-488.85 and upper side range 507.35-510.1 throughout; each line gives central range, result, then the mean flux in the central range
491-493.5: -0.01 nm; 16.7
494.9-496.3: -0.05 nm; 17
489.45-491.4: -0.11 nm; 17.7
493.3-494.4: -0.01 nm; 16.7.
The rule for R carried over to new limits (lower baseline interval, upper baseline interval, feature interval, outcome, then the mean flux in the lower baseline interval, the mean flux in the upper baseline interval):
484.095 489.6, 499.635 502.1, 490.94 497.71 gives -0.279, 16.9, 15.8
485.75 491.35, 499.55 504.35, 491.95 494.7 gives -0.065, 16.8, 15.8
